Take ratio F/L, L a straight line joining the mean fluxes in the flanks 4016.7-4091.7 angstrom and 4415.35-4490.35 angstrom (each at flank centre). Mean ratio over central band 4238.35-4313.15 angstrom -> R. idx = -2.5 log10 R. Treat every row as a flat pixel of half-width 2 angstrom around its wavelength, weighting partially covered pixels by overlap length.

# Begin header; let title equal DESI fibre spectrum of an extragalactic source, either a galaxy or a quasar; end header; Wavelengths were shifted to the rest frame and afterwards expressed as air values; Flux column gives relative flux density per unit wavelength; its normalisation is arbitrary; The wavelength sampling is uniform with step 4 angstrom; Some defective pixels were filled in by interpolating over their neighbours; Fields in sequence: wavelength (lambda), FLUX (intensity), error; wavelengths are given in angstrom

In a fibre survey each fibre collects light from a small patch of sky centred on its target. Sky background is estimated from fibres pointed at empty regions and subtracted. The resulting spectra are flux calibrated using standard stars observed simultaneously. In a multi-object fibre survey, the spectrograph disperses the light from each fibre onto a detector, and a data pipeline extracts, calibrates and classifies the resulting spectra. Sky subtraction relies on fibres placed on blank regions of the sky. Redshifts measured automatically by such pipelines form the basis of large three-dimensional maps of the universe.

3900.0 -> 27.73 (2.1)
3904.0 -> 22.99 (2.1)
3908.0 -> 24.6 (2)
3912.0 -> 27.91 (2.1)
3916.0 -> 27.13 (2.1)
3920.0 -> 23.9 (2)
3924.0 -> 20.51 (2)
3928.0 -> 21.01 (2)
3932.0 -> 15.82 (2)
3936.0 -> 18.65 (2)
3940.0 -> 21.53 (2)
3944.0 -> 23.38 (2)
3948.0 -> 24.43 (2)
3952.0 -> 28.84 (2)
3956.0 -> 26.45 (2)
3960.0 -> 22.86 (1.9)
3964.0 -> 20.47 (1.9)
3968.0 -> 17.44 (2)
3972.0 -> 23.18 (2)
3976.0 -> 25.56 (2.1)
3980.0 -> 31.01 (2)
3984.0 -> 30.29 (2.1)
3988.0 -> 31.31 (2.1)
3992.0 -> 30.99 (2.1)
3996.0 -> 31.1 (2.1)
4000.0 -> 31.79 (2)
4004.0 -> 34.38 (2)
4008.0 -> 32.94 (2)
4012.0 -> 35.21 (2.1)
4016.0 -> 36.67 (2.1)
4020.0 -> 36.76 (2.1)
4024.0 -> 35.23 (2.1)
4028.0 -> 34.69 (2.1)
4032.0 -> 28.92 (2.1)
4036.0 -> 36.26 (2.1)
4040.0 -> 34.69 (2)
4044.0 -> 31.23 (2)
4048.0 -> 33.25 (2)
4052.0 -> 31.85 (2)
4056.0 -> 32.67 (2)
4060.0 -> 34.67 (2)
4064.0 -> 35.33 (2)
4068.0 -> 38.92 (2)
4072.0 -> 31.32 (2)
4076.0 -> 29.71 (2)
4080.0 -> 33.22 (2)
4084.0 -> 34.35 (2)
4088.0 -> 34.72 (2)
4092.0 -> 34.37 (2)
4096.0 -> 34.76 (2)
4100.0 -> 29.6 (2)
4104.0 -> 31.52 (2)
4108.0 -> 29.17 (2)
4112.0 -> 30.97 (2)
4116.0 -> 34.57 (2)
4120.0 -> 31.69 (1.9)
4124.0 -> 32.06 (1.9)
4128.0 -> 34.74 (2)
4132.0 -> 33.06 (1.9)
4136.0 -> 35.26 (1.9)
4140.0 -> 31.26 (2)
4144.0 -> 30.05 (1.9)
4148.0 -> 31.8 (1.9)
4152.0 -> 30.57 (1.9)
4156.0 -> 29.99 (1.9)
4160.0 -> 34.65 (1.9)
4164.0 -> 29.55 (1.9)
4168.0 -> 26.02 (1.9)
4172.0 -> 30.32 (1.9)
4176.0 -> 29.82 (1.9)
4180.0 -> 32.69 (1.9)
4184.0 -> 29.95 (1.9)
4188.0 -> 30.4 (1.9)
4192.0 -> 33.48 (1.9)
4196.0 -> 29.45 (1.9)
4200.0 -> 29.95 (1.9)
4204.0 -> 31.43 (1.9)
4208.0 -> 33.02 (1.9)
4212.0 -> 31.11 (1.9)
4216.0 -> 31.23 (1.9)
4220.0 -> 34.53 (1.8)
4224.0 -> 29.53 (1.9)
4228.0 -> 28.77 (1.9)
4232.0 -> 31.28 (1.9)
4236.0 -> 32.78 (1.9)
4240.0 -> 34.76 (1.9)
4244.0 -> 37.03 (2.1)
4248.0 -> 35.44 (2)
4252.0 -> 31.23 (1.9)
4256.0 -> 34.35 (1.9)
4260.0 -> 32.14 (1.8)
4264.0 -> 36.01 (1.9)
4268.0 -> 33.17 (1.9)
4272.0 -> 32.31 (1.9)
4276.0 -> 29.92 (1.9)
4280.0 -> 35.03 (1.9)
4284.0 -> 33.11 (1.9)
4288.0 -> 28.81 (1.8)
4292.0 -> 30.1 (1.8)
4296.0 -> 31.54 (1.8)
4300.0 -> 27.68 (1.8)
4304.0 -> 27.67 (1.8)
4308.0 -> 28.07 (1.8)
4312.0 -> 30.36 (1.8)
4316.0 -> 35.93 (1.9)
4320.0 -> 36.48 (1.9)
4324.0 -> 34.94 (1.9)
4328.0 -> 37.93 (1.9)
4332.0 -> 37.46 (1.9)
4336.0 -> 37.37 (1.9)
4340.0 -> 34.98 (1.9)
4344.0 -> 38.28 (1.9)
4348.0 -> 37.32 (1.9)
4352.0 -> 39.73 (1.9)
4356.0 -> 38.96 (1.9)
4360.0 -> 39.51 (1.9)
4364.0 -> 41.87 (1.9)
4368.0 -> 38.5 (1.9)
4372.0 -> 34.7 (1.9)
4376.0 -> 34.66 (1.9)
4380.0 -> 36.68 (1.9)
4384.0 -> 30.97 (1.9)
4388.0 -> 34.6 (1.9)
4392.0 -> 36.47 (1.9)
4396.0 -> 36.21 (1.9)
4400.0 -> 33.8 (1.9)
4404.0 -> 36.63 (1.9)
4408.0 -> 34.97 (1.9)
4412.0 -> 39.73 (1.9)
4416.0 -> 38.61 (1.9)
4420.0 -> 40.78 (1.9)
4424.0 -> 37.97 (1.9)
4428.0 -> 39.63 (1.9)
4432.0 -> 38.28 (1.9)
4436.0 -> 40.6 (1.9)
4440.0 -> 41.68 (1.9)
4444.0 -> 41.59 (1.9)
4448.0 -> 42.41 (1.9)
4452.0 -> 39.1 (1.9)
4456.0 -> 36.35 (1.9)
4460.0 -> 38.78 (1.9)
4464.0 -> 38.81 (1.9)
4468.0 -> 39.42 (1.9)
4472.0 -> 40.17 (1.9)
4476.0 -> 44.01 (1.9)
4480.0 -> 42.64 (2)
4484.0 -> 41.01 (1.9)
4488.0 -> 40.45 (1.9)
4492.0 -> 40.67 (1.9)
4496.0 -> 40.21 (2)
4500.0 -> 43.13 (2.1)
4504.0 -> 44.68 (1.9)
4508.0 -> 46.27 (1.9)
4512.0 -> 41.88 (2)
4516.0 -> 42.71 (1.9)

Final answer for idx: 0.17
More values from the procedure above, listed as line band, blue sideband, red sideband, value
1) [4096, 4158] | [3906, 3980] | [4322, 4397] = -0.09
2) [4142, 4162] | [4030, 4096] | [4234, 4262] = 0.08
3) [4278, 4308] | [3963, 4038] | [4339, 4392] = 0.18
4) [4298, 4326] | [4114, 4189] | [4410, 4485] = 0.15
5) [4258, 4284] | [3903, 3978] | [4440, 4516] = 0.04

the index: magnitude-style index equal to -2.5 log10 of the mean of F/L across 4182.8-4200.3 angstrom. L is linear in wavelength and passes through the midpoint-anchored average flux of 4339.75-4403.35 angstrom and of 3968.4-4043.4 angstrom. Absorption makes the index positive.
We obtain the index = 0.12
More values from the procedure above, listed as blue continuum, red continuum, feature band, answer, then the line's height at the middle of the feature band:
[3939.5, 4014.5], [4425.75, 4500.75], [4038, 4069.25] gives -0.14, 29.7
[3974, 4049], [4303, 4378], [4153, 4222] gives 0.12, 34.6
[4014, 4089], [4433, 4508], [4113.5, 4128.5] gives 0.07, 35.1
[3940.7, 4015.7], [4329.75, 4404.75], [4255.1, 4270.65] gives 0.02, 34.4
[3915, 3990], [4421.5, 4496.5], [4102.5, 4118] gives -0.09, 28.9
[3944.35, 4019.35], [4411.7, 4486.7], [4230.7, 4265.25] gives 0.04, 35.2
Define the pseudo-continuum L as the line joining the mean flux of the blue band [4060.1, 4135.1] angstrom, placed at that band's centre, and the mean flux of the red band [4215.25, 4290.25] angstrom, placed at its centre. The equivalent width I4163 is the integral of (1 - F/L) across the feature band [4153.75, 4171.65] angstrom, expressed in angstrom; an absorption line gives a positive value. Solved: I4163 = 1.5 angstrom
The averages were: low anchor 33.1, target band 30.1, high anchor 32.7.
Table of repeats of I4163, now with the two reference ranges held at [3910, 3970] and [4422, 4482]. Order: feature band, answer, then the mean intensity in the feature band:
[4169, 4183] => 0.1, 30.5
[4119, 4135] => -2.2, 33.1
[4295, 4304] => 1.5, 29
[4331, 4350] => -0.4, 37.1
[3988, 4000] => -3.3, 31.2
